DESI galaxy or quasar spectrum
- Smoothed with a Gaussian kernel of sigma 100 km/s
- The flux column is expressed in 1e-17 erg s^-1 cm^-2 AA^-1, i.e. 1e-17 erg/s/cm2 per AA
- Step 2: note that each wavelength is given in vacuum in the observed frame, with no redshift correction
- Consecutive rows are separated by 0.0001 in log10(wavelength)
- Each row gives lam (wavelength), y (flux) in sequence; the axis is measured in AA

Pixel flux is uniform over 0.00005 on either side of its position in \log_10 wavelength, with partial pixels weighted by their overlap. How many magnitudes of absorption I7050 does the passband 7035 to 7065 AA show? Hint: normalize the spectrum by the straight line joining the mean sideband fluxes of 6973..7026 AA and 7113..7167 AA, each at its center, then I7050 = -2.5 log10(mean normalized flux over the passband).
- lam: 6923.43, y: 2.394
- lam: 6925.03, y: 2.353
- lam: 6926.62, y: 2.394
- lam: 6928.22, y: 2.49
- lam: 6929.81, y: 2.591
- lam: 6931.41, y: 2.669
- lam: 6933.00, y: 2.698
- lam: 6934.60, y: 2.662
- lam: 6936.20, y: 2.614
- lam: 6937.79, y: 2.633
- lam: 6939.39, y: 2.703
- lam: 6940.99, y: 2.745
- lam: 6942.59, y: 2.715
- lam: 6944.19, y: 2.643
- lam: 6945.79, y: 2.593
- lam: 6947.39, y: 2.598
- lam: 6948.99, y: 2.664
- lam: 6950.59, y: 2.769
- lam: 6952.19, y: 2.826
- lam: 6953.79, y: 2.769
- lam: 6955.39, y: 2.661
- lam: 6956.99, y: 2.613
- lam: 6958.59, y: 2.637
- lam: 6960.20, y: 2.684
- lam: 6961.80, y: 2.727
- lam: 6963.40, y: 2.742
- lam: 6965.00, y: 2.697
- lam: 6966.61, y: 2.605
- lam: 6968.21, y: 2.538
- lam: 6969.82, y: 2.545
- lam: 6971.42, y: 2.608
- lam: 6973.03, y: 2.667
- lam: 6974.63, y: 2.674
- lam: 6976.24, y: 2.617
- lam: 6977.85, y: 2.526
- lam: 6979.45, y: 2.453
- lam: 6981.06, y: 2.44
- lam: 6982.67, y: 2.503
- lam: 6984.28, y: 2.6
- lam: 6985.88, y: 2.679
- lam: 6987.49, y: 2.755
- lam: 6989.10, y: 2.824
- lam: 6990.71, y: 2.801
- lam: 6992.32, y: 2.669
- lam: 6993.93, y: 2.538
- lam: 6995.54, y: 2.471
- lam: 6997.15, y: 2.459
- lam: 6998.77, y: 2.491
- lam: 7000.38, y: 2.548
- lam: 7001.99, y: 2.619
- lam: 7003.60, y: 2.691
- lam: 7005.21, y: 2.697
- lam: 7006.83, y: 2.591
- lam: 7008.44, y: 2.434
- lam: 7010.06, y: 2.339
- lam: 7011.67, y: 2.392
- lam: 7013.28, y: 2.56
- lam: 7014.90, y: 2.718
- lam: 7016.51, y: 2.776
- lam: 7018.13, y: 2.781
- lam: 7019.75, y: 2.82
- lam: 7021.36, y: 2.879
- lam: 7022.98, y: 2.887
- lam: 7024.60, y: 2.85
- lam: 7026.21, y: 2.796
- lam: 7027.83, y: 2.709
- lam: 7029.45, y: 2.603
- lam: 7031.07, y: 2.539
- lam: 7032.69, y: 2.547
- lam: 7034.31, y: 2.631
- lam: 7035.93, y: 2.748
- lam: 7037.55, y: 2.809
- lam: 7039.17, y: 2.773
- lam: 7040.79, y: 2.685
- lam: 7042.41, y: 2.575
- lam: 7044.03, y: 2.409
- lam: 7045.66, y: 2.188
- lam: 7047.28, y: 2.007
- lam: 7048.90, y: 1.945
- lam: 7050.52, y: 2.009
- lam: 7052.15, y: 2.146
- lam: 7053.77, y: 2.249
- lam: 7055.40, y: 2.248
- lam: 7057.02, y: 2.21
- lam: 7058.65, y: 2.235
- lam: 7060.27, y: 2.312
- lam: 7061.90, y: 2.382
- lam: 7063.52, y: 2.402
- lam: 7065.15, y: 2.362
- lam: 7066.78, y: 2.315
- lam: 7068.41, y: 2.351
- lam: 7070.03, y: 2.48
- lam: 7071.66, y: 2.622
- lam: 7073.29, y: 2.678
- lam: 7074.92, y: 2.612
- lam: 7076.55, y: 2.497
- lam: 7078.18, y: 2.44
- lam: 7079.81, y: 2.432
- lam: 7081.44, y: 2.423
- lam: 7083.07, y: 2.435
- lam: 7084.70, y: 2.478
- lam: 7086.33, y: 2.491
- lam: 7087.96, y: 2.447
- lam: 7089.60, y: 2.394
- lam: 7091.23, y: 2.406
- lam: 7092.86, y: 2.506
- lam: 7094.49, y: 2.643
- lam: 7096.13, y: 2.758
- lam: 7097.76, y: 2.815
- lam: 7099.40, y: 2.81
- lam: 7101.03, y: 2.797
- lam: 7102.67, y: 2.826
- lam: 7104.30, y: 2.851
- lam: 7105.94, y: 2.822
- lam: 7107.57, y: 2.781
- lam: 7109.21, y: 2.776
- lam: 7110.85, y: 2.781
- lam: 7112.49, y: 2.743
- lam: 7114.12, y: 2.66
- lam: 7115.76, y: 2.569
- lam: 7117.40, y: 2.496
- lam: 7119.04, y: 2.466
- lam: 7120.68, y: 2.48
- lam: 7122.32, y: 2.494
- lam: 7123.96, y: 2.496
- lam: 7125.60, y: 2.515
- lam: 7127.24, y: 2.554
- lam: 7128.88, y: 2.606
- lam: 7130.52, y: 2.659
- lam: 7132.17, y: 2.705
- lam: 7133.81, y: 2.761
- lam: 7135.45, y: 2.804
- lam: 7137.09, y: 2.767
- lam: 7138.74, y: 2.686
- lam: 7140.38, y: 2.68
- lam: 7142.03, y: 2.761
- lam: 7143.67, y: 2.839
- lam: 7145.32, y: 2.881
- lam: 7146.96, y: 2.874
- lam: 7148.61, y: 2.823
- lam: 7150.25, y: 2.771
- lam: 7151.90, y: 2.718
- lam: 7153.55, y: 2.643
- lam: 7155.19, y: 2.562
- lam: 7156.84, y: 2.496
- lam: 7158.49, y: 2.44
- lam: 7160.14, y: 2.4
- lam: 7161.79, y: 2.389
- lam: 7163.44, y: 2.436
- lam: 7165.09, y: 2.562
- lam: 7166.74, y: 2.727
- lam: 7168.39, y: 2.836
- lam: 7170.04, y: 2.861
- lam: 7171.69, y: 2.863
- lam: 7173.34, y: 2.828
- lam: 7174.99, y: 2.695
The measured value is 0.12 mag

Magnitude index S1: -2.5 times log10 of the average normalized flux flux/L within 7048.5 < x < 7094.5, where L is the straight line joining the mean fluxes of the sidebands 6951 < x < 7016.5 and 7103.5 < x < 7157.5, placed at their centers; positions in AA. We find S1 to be 0.12 mag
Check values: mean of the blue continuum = 2.61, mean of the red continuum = 2.68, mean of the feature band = 2.38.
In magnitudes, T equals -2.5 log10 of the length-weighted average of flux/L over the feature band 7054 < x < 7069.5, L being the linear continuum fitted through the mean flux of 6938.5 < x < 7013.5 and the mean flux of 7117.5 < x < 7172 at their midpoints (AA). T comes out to 0.14 mag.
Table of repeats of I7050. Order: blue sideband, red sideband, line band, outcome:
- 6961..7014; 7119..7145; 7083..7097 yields 0.05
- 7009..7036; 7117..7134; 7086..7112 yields -0.04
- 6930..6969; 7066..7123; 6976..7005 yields 0.02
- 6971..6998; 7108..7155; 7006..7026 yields -0.02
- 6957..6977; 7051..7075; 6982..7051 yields -0.04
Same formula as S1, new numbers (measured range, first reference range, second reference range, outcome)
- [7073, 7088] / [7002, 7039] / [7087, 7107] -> 0.08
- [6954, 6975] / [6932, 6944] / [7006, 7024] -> 0.01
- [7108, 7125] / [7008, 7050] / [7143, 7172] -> 0.02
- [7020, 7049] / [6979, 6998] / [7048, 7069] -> -0.11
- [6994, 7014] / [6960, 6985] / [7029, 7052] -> 0.00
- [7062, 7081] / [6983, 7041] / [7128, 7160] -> 0.09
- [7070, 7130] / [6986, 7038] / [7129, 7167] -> 0.03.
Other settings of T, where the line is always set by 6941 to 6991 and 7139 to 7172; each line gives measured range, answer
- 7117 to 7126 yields 0.076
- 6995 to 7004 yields 0.047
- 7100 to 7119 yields -0.023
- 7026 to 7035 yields 0.014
